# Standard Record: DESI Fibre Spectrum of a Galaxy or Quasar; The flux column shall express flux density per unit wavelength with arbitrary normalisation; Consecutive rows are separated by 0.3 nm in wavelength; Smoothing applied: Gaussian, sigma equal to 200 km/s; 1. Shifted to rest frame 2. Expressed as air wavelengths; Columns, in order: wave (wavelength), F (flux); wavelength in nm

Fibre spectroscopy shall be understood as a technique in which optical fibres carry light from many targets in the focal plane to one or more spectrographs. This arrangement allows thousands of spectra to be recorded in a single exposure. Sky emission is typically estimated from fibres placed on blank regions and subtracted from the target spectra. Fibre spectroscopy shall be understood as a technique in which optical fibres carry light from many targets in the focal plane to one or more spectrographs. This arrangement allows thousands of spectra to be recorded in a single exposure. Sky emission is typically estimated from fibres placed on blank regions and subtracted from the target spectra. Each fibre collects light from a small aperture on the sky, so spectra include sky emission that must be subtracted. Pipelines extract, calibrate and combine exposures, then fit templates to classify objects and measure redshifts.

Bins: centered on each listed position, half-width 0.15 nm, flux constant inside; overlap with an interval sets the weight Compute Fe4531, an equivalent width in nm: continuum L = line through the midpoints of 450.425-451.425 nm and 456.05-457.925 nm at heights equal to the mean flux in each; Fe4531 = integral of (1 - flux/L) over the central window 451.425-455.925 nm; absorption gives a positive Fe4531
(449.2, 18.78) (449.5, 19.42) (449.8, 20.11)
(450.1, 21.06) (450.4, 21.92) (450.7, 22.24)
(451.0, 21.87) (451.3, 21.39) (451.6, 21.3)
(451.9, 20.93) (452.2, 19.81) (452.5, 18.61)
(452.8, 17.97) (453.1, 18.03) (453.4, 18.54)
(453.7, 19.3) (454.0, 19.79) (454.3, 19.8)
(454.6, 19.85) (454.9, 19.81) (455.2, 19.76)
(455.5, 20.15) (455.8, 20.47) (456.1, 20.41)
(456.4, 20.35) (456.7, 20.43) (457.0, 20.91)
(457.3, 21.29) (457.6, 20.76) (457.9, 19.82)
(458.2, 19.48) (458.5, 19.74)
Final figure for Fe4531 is 0.36 nm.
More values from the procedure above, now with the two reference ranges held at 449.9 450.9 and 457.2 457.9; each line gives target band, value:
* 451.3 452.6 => 0.067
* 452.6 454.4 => 0.203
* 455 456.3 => 0.050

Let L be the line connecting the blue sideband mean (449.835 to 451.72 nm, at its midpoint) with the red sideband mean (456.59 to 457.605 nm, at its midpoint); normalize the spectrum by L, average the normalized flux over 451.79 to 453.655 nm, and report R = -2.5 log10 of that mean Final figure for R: 0.13 mag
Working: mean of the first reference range 21.5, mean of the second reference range 20.9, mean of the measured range 19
